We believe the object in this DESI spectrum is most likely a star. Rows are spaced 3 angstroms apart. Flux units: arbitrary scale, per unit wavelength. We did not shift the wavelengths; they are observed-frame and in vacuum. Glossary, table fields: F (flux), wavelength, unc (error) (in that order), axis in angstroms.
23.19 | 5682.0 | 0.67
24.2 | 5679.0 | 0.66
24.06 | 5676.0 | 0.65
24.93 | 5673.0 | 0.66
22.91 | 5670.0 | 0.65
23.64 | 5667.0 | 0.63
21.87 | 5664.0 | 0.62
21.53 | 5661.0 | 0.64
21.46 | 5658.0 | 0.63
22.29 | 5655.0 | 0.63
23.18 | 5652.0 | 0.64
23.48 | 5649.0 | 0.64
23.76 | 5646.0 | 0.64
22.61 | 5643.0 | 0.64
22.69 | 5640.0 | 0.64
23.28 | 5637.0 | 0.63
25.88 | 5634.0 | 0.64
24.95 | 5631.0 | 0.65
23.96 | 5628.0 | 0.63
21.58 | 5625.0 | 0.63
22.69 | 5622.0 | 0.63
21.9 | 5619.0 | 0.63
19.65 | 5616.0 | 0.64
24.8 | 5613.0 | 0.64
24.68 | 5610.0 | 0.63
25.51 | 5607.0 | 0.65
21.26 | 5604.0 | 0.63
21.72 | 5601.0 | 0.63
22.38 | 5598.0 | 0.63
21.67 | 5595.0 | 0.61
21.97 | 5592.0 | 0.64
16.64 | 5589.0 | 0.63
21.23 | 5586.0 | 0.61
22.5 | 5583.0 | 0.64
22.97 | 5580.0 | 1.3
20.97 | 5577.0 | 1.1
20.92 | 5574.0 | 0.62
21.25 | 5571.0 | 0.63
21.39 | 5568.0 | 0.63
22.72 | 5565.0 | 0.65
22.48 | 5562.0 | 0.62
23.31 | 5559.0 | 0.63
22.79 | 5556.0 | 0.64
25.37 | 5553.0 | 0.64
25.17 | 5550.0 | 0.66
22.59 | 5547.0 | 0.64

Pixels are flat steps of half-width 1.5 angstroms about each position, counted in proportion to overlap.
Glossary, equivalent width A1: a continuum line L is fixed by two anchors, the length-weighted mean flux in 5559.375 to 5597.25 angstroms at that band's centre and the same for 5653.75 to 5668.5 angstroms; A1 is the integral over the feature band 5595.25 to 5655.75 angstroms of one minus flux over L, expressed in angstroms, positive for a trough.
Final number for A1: -3.4 angstroms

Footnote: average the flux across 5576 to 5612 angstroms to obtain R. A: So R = 22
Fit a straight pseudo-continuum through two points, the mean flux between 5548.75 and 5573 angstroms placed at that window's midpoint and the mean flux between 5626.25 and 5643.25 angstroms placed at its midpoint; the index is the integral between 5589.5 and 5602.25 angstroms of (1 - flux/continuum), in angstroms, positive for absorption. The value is 1.0 angstroms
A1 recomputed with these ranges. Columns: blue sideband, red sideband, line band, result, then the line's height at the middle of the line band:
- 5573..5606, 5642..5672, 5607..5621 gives -0.8 angstroms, 21.9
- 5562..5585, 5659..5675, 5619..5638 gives -0.9 angstroms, 22.5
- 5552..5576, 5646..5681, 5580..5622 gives 1.2 angstroms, 22.7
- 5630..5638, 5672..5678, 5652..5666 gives 1.5 angstroms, 24.6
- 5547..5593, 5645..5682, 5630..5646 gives -0.7 angstroms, 22.8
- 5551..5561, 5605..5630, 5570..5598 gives 2.7 angstroms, 23.5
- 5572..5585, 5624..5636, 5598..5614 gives -0.3 angstroms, 23.1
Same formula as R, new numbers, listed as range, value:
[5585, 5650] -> 22.7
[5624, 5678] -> 23.2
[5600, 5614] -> 23.6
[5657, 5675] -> 22.8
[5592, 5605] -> 21.8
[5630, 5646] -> 23.8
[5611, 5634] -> 23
